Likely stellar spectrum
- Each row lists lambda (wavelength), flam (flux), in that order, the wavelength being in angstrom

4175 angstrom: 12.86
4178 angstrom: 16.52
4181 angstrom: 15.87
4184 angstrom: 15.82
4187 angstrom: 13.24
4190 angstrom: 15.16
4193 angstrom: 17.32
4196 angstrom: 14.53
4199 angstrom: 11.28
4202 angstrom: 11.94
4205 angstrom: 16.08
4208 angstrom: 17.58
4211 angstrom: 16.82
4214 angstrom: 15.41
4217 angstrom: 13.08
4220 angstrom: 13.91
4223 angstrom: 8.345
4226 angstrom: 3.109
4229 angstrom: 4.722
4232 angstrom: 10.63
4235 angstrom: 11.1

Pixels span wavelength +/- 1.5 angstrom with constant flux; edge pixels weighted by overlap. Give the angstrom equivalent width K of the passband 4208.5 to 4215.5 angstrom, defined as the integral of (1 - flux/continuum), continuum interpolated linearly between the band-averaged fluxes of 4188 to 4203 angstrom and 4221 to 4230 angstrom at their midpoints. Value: -4.9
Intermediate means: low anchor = 14.1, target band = 16.3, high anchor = 5.9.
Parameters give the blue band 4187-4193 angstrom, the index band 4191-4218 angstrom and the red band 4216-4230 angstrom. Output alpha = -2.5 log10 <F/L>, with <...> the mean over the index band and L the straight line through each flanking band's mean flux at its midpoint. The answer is -0.23 mag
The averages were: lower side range 15.2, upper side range 8.61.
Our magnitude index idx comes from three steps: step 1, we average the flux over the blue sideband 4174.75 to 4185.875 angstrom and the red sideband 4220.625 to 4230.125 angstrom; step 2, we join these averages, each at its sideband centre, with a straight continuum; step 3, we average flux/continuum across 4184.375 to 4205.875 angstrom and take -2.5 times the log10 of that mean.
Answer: -0.16 mag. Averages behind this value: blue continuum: 15.5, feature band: 14.3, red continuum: 6.2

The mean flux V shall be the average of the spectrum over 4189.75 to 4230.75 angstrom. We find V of 12.7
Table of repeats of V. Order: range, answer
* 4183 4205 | 14.3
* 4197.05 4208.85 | 14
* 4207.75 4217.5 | 15.8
